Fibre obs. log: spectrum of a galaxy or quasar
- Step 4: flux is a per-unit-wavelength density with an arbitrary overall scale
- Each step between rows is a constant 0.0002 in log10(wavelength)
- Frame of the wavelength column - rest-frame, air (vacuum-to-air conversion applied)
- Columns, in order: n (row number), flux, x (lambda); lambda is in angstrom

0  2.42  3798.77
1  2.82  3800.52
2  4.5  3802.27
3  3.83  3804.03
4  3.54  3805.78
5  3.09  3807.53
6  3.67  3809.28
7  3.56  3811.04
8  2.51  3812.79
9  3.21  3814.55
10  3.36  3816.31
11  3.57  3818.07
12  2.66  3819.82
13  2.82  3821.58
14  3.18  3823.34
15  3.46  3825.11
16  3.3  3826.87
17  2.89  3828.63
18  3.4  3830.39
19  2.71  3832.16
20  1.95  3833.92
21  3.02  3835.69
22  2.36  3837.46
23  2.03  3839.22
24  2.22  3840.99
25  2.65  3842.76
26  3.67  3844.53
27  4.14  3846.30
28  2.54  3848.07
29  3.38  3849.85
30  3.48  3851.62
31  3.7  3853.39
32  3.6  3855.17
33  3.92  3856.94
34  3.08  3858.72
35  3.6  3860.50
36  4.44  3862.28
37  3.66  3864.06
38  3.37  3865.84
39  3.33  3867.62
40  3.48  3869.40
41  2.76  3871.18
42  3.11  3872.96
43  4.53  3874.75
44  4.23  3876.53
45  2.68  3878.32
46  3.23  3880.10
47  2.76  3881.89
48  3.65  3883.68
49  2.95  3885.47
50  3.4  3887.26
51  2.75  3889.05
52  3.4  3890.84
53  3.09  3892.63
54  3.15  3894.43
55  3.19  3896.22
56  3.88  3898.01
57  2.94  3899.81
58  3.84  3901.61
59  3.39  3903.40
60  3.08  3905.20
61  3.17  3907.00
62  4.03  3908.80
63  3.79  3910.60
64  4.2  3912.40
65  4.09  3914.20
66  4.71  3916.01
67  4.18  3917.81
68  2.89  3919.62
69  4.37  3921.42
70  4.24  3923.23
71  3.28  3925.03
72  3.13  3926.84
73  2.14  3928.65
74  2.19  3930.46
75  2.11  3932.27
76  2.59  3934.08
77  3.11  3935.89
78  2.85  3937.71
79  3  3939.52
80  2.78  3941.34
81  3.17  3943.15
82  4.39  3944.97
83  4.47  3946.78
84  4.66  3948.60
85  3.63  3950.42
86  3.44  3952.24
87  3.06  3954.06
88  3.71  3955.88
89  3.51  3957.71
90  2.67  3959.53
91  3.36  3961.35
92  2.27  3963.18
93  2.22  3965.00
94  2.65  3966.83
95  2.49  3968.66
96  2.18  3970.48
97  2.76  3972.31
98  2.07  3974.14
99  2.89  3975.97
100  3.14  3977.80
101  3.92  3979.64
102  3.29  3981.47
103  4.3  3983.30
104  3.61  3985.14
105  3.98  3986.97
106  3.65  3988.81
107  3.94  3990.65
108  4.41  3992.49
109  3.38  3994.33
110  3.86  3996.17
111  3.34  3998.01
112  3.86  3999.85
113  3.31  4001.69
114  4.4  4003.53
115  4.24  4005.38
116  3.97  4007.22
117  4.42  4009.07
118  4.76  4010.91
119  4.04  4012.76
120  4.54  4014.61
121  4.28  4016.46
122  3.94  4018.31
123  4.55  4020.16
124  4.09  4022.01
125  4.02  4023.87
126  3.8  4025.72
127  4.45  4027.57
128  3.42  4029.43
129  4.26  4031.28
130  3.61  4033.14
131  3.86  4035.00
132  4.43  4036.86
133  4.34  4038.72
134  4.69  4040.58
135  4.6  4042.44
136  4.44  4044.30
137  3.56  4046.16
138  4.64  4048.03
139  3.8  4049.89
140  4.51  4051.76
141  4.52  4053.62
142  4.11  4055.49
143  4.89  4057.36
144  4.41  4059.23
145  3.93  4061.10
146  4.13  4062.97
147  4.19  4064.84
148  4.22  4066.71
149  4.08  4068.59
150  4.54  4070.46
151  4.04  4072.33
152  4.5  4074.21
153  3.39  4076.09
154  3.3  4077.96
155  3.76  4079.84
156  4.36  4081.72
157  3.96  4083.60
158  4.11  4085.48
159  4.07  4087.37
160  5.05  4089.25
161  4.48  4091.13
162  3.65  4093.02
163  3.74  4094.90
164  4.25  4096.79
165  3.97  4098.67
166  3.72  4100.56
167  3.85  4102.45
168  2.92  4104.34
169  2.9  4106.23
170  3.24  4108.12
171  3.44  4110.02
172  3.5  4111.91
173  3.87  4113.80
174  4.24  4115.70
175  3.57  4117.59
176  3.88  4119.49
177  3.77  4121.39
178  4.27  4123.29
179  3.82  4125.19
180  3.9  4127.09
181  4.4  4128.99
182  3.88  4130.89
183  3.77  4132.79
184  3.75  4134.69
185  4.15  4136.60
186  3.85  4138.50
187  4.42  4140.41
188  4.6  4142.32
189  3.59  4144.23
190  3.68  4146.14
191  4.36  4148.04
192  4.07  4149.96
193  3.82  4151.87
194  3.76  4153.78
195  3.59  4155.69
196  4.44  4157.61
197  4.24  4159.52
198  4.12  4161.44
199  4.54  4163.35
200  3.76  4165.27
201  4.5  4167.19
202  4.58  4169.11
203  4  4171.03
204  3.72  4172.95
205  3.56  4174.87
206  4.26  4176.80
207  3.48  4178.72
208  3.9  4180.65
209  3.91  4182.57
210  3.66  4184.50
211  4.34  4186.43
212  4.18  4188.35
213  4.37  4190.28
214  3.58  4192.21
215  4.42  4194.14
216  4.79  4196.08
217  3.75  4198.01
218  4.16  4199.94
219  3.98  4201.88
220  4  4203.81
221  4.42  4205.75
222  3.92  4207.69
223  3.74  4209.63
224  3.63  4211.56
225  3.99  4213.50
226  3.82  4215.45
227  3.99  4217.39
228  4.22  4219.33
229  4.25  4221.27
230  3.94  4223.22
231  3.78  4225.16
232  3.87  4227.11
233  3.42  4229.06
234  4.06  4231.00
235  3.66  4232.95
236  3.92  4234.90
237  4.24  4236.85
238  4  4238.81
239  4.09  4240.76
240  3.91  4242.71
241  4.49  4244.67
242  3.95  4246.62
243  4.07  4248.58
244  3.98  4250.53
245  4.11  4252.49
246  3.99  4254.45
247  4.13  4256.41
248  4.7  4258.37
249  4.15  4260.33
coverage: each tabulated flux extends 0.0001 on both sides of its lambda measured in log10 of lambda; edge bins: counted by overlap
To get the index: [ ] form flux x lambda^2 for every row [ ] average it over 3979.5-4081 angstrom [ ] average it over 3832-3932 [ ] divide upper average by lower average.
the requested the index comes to 1.32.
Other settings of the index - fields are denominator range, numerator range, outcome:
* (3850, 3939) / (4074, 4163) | 1.29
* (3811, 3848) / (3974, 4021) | 1.43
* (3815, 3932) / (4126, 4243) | 1.41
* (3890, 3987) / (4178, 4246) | 1.39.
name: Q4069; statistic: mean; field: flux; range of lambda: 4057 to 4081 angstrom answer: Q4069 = 4.09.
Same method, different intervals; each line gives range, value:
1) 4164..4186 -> 3.96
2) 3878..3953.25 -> 3.39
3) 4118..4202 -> 4.03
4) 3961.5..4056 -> 3.8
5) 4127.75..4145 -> 4.05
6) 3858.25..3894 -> 3.37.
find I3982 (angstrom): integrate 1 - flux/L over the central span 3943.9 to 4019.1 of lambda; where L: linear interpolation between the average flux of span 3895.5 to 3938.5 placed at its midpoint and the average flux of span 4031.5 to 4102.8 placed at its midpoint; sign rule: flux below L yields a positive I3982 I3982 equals 2.8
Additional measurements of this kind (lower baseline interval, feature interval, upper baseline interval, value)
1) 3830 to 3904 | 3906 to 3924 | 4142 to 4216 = -3.1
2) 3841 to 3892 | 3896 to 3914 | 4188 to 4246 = -0.7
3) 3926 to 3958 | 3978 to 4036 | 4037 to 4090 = -3.5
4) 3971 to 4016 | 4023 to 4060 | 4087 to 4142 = -4.1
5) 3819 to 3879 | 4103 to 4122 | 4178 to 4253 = 1.2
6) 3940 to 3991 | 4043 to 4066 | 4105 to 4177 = -4.2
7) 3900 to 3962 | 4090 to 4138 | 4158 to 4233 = 0.5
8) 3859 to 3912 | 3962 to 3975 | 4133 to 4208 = 4.3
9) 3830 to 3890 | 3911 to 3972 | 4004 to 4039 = 7.0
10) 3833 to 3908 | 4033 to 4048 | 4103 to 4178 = -2.4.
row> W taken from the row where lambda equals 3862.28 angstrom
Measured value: 4.44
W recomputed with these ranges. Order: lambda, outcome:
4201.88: 3.98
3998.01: 3.34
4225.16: 3.78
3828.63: 2.89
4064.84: 4.19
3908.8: 4.03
